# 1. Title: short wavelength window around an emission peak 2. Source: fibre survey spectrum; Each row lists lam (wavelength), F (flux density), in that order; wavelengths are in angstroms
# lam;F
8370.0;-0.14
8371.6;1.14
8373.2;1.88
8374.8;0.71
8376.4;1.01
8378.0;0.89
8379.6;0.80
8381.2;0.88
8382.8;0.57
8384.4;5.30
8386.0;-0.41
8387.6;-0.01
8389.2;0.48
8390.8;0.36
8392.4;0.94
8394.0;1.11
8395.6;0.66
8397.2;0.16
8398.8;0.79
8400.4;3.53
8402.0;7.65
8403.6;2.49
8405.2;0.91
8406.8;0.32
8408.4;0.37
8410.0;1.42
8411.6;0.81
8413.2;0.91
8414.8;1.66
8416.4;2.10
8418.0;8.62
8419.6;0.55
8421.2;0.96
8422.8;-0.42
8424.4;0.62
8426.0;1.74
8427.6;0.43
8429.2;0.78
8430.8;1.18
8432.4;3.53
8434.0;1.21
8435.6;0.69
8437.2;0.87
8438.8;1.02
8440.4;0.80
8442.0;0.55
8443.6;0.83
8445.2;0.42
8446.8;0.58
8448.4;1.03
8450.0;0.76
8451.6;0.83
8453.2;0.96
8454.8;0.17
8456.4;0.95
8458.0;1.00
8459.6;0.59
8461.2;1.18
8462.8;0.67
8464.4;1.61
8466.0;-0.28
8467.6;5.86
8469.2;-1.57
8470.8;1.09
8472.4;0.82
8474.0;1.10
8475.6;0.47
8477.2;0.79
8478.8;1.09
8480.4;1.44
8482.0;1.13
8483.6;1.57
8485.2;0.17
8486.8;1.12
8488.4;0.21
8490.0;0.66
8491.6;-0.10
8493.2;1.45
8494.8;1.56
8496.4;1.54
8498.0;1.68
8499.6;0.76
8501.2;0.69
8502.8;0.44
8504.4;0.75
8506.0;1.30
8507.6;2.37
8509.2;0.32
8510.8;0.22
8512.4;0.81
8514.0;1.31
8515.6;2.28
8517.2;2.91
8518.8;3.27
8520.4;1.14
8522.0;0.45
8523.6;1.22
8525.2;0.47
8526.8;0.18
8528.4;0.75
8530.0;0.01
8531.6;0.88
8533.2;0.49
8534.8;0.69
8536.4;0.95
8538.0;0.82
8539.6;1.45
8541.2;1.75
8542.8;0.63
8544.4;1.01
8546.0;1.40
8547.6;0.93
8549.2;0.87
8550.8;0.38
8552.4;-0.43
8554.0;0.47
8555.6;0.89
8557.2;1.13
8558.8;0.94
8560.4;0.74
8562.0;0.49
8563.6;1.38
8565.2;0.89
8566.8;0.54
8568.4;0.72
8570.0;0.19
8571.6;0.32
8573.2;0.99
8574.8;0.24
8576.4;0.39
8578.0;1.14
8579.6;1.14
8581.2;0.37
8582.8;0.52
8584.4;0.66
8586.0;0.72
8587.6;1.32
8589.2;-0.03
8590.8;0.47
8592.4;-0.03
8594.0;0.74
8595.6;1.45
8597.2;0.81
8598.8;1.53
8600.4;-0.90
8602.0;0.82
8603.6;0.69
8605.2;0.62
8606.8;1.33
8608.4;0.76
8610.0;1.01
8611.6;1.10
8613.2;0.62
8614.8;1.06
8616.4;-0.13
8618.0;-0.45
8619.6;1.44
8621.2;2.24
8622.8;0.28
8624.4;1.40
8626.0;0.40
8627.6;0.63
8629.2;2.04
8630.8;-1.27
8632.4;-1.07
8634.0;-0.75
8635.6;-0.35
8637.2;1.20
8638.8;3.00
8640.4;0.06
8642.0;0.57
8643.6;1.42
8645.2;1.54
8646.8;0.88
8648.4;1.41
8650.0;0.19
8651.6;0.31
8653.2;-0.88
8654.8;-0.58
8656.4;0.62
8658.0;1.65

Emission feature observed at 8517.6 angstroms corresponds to H-gamma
